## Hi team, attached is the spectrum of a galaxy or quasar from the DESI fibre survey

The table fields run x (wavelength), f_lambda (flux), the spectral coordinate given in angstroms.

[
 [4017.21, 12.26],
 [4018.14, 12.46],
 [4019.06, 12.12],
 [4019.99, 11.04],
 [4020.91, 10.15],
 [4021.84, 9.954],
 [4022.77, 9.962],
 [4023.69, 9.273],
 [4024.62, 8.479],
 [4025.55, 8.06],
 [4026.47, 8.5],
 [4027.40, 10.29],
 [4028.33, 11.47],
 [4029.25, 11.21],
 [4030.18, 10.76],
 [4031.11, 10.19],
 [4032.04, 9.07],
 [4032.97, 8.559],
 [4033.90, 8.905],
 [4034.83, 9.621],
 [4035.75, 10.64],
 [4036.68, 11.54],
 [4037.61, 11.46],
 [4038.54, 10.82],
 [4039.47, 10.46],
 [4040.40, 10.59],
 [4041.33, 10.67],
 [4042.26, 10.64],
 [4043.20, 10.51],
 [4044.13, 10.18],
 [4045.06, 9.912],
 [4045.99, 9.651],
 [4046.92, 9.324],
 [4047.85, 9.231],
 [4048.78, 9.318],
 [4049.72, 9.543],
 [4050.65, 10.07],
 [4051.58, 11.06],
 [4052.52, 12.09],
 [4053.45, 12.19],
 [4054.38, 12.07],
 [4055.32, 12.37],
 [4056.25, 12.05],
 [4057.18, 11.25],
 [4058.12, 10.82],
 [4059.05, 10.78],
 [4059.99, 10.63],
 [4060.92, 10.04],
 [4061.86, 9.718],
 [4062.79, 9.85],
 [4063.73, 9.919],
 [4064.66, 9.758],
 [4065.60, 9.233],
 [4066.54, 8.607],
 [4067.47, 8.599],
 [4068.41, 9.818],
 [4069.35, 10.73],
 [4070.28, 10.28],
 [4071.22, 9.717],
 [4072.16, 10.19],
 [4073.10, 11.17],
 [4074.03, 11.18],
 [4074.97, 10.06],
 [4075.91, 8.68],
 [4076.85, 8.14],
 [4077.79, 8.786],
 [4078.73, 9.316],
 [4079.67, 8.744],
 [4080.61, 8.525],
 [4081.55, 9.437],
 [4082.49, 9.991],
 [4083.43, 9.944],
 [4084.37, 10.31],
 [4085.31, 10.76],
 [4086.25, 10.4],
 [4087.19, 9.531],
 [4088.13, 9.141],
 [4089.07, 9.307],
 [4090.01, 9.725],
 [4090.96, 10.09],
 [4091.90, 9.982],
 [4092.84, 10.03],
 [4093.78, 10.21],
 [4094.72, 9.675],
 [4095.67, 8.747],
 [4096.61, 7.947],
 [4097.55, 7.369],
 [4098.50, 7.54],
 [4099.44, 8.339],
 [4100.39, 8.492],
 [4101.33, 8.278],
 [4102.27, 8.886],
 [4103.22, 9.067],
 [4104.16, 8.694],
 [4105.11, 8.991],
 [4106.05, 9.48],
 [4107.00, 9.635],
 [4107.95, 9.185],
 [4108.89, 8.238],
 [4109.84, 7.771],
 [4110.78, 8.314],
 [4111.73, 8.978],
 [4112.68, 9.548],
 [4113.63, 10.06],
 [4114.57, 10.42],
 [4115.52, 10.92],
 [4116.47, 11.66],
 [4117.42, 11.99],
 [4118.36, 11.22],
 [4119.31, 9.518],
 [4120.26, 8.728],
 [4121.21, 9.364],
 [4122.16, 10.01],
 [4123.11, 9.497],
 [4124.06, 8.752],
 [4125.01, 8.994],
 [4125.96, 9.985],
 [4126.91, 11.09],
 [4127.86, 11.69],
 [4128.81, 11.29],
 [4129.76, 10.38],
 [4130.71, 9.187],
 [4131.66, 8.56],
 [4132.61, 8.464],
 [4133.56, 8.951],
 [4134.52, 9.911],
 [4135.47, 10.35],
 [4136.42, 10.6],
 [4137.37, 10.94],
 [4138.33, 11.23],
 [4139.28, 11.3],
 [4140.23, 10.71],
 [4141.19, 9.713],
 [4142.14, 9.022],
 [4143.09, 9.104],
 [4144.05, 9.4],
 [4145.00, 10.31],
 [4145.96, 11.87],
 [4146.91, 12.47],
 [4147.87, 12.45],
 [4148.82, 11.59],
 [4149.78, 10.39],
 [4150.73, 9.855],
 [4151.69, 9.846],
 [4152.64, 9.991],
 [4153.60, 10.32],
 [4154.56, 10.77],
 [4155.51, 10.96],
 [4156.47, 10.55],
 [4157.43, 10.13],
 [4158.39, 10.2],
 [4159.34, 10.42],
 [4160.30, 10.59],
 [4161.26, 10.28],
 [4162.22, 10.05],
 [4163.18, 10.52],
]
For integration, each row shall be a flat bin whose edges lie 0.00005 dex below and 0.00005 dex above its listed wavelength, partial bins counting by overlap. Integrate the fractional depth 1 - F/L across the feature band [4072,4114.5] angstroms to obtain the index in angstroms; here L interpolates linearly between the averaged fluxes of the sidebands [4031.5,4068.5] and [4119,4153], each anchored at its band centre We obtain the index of 4.0 angstroms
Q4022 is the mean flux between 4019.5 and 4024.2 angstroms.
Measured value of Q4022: 10.1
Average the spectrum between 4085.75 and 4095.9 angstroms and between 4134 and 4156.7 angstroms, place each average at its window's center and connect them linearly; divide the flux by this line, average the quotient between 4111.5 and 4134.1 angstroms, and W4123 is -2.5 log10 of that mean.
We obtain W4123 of 0.03 mag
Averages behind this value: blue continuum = 9.74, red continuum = 10.6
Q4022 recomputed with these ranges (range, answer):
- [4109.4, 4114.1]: 8.94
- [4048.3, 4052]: 9.98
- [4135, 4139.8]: 10.9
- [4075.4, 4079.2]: 8.73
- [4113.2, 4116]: 10.5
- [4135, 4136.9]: 10.5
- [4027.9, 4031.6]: 10.9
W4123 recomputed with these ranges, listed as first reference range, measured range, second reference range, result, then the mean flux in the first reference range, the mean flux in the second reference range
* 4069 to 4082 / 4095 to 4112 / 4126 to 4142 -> 0.16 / 9.63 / 10.2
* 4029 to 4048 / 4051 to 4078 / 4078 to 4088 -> -0.05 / 10.2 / 9.66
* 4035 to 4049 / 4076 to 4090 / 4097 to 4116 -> 0.00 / 10.3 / 8.91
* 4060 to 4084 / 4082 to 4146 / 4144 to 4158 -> 0.06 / 9.64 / 10.8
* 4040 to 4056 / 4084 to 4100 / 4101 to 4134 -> 0.07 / 10.6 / 9.6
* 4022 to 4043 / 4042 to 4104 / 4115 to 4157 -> 0.04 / 10.1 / 10.3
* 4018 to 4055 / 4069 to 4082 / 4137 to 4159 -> 0.08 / 10.3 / 10.6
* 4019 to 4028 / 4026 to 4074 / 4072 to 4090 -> -0.07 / 9.7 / 9.66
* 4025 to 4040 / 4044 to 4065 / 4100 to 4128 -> -0.06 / 10.1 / 9.56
